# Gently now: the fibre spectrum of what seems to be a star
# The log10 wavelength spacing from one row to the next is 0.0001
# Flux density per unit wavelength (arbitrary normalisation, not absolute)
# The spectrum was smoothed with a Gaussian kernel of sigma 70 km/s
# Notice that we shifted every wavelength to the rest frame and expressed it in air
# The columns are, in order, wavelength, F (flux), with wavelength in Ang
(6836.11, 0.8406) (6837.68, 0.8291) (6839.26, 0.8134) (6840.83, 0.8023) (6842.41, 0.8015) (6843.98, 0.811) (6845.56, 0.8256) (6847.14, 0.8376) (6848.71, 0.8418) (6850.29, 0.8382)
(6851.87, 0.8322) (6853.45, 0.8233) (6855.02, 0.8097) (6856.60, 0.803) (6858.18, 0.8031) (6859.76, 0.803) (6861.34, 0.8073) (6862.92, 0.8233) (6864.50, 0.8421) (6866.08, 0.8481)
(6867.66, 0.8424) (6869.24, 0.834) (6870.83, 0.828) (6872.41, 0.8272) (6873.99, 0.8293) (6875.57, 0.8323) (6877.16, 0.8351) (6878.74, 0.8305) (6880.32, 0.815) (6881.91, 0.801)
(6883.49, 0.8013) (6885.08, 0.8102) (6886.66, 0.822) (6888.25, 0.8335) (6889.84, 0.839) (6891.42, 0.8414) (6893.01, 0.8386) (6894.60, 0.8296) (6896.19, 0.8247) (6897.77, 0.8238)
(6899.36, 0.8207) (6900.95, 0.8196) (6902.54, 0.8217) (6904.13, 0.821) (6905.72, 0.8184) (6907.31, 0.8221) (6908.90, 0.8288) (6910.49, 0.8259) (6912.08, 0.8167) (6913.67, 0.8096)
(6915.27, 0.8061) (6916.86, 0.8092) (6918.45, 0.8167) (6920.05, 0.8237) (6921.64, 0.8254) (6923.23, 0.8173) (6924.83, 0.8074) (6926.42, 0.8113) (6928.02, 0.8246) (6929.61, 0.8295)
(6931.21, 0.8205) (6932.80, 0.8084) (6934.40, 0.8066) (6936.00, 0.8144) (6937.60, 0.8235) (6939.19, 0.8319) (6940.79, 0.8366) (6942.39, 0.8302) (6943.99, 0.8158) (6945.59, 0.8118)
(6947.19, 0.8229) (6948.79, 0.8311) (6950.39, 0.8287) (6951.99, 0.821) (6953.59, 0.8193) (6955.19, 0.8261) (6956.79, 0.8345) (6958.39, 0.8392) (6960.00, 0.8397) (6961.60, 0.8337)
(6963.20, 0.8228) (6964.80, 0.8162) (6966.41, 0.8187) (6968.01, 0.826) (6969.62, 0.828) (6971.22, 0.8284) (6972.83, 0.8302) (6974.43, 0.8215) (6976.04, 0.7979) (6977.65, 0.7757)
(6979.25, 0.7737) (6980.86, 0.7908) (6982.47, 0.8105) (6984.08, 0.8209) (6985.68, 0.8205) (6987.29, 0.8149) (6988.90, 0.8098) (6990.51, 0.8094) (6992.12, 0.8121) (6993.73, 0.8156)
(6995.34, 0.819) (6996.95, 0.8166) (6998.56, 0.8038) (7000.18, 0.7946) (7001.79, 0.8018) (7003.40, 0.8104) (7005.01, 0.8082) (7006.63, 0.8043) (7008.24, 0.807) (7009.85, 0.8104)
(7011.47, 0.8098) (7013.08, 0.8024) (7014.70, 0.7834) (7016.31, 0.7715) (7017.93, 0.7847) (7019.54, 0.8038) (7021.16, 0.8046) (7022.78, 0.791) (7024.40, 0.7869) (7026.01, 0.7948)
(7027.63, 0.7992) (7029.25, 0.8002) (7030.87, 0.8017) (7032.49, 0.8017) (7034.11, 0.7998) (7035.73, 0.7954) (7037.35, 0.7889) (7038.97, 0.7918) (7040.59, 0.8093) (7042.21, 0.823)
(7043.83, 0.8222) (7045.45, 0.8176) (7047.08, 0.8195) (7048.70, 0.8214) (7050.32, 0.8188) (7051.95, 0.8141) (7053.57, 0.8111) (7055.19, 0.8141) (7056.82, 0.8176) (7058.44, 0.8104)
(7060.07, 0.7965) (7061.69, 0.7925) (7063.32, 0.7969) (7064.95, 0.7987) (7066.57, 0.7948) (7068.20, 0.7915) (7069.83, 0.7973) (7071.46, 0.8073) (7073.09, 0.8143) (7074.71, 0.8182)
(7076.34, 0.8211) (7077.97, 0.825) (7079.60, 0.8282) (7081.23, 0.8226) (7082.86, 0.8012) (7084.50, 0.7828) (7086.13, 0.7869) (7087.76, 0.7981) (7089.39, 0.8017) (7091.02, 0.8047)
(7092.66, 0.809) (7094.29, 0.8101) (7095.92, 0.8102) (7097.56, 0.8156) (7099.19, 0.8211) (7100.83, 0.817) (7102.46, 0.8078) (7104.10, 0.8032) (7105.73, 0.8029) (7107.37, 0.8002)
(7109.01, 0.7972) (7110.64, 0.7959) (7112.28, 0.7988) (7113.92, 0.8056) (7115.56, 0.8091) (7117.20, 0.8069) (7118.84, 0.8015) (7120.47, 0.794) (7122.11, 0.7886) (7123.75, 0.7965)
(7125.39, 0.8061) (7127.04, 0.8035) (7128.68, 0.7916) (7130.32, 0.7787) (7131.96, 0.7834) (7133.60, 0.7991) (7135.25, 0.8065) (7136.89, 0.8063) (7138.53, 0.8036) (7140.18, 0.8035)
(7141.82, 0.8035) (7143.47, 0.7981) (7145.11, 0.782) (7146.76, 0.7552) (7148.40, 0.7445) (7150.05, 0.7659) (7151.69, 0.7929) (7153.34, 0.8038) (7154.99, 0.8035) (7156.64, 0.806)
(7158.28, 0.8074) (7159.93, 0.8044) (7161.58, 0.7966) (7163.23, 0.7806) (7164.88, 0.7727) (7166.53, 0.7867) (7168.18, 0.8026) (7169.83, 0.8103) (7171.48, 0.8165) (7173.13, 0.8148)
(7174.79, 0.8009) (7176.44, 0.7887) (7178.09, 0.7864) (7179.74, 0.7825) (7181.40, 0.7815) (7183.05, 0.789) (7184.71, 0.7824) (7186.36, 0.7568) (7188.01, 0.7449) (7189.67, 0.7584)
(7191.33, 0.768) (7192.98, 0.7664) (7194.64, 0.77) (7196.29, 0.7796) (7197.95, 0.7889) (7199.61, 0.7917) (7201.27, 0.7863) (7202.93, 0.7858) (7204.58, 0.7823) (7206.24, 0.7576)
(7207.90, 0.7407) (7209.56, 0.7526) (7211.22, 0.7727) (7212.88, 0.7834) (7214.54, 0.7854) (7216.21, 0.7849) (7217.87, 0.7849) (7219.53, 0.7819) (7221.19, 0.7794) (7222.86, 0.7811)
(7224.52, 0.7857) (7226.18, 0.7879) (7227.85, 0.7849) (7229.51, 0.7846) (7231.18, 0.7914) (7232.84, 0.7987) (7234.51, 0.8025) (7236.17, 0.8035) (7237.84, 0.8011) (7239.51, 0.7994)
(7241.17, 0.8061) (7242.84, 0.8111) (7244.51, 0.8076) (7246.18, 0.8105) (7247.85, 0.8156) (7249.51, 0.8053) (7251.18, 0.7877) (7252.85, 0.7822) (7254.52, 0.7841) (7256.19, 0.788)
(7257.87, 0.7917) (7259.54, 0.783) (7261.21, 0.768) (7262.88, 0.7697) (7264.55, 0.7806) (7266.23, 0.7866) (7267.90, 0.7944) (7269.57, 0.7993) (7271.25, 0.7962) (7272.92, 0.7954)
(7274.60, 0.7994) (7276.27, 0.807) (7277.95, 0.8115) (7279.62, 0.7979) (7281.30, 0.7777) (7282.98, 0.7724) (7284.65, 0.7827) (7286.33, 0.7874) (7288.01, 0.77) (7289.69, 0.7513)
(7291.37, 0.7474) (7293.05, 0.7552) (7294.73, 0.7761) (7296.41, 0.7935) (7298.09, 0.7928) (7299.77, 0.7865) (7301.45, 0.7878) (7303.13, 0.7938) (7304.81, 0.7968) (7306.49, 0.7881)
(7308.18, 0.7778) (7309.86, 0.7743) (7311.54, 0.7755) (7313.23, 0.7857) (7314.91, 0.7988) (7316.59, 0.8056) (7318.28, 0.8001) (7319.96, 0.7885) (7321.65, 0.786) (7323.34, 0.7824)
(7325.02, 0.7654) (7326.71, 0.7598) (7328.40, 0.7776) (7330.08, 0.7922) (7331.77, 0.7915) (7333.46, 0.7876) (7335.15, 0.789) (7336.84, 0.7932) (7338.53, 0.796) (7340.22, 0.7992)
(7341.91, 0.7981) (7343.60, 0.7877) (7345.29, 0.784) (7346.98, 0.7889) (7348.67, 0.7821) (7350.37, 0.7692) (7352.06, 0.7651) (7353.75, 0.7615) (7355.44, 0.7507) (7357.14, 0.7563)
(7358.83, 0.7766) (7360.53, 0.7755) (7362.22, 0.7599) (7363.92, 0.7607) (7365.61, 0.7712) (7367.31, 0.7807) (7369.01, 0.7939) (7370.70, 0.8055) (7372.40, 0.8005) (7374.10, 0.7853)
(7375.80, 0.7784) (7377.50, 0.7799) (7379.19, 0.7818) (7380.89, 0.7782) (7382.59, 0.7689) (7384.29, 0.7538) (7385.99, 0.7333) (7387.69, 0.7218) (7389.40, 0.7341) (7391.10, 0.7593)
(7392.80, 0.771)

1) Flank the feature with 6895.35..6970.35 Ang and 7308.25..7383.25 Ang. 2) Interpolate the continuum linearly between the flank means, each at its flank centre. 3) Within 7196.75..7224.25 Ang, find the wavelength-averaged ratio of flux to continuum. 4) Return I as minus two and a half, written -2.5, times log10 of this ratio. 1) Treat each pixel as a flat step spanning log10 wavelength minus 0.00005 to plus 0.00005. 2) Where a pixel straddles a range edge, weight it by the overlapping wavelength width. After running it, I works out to 0.02 mag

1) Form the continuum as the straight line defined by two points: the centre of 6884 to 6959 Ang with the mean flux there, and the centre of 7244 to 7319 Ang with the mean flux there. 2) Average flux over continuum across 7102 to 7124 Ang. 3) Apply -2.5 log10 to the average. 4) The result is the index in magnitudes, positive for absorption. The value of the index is 0.00 mag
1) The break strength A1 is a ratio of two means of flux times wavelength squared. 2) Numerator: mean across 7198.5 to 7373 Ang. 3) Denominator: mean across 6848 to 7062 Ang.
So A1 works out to 1.06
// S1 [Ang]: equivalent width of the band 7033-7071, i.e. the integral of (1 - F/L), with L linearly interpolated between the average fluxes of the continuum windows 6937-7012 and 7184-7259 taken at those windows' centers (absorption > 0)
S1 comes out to 0.0 Ang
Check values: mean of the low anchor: 0.817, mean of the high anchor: 0.784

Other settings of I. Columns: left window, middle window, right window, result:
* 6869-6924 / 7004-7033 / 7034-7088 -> 0.018 mag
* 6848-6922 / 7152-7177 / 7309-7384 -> -0.002 mag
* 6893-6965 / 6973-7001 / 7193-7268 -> 0.011 mag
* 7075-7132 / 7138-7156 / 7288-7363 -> 0.018 mag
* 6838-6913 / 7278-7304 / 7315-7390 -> 0.006 mag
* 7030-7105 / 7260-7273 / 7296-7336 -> 0.007 mag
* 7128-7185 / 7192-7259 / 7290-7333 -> 0.001 mag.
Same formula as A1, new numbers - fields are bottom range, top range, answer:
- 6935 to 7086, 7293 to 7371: 1.06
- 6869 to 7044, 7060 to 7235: 1.03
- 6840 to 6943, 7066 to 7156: 1.04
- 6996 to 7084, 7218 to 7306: 1.04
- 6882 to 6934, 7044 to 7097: 1.03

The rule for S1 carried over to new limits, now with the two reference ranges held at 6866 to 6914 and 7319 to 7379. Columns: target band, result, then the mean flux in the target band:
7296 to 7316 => -0.07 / 0.788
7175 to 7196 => 0.60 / 0.774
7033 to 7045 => 0.09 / 0.805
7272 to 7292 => 0.09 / 0.784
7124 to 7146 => 0.12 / 0.797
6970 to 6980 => 0.14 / 0.806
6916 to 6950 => 0.05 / 0.82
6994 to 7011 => 0.14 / 0.808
